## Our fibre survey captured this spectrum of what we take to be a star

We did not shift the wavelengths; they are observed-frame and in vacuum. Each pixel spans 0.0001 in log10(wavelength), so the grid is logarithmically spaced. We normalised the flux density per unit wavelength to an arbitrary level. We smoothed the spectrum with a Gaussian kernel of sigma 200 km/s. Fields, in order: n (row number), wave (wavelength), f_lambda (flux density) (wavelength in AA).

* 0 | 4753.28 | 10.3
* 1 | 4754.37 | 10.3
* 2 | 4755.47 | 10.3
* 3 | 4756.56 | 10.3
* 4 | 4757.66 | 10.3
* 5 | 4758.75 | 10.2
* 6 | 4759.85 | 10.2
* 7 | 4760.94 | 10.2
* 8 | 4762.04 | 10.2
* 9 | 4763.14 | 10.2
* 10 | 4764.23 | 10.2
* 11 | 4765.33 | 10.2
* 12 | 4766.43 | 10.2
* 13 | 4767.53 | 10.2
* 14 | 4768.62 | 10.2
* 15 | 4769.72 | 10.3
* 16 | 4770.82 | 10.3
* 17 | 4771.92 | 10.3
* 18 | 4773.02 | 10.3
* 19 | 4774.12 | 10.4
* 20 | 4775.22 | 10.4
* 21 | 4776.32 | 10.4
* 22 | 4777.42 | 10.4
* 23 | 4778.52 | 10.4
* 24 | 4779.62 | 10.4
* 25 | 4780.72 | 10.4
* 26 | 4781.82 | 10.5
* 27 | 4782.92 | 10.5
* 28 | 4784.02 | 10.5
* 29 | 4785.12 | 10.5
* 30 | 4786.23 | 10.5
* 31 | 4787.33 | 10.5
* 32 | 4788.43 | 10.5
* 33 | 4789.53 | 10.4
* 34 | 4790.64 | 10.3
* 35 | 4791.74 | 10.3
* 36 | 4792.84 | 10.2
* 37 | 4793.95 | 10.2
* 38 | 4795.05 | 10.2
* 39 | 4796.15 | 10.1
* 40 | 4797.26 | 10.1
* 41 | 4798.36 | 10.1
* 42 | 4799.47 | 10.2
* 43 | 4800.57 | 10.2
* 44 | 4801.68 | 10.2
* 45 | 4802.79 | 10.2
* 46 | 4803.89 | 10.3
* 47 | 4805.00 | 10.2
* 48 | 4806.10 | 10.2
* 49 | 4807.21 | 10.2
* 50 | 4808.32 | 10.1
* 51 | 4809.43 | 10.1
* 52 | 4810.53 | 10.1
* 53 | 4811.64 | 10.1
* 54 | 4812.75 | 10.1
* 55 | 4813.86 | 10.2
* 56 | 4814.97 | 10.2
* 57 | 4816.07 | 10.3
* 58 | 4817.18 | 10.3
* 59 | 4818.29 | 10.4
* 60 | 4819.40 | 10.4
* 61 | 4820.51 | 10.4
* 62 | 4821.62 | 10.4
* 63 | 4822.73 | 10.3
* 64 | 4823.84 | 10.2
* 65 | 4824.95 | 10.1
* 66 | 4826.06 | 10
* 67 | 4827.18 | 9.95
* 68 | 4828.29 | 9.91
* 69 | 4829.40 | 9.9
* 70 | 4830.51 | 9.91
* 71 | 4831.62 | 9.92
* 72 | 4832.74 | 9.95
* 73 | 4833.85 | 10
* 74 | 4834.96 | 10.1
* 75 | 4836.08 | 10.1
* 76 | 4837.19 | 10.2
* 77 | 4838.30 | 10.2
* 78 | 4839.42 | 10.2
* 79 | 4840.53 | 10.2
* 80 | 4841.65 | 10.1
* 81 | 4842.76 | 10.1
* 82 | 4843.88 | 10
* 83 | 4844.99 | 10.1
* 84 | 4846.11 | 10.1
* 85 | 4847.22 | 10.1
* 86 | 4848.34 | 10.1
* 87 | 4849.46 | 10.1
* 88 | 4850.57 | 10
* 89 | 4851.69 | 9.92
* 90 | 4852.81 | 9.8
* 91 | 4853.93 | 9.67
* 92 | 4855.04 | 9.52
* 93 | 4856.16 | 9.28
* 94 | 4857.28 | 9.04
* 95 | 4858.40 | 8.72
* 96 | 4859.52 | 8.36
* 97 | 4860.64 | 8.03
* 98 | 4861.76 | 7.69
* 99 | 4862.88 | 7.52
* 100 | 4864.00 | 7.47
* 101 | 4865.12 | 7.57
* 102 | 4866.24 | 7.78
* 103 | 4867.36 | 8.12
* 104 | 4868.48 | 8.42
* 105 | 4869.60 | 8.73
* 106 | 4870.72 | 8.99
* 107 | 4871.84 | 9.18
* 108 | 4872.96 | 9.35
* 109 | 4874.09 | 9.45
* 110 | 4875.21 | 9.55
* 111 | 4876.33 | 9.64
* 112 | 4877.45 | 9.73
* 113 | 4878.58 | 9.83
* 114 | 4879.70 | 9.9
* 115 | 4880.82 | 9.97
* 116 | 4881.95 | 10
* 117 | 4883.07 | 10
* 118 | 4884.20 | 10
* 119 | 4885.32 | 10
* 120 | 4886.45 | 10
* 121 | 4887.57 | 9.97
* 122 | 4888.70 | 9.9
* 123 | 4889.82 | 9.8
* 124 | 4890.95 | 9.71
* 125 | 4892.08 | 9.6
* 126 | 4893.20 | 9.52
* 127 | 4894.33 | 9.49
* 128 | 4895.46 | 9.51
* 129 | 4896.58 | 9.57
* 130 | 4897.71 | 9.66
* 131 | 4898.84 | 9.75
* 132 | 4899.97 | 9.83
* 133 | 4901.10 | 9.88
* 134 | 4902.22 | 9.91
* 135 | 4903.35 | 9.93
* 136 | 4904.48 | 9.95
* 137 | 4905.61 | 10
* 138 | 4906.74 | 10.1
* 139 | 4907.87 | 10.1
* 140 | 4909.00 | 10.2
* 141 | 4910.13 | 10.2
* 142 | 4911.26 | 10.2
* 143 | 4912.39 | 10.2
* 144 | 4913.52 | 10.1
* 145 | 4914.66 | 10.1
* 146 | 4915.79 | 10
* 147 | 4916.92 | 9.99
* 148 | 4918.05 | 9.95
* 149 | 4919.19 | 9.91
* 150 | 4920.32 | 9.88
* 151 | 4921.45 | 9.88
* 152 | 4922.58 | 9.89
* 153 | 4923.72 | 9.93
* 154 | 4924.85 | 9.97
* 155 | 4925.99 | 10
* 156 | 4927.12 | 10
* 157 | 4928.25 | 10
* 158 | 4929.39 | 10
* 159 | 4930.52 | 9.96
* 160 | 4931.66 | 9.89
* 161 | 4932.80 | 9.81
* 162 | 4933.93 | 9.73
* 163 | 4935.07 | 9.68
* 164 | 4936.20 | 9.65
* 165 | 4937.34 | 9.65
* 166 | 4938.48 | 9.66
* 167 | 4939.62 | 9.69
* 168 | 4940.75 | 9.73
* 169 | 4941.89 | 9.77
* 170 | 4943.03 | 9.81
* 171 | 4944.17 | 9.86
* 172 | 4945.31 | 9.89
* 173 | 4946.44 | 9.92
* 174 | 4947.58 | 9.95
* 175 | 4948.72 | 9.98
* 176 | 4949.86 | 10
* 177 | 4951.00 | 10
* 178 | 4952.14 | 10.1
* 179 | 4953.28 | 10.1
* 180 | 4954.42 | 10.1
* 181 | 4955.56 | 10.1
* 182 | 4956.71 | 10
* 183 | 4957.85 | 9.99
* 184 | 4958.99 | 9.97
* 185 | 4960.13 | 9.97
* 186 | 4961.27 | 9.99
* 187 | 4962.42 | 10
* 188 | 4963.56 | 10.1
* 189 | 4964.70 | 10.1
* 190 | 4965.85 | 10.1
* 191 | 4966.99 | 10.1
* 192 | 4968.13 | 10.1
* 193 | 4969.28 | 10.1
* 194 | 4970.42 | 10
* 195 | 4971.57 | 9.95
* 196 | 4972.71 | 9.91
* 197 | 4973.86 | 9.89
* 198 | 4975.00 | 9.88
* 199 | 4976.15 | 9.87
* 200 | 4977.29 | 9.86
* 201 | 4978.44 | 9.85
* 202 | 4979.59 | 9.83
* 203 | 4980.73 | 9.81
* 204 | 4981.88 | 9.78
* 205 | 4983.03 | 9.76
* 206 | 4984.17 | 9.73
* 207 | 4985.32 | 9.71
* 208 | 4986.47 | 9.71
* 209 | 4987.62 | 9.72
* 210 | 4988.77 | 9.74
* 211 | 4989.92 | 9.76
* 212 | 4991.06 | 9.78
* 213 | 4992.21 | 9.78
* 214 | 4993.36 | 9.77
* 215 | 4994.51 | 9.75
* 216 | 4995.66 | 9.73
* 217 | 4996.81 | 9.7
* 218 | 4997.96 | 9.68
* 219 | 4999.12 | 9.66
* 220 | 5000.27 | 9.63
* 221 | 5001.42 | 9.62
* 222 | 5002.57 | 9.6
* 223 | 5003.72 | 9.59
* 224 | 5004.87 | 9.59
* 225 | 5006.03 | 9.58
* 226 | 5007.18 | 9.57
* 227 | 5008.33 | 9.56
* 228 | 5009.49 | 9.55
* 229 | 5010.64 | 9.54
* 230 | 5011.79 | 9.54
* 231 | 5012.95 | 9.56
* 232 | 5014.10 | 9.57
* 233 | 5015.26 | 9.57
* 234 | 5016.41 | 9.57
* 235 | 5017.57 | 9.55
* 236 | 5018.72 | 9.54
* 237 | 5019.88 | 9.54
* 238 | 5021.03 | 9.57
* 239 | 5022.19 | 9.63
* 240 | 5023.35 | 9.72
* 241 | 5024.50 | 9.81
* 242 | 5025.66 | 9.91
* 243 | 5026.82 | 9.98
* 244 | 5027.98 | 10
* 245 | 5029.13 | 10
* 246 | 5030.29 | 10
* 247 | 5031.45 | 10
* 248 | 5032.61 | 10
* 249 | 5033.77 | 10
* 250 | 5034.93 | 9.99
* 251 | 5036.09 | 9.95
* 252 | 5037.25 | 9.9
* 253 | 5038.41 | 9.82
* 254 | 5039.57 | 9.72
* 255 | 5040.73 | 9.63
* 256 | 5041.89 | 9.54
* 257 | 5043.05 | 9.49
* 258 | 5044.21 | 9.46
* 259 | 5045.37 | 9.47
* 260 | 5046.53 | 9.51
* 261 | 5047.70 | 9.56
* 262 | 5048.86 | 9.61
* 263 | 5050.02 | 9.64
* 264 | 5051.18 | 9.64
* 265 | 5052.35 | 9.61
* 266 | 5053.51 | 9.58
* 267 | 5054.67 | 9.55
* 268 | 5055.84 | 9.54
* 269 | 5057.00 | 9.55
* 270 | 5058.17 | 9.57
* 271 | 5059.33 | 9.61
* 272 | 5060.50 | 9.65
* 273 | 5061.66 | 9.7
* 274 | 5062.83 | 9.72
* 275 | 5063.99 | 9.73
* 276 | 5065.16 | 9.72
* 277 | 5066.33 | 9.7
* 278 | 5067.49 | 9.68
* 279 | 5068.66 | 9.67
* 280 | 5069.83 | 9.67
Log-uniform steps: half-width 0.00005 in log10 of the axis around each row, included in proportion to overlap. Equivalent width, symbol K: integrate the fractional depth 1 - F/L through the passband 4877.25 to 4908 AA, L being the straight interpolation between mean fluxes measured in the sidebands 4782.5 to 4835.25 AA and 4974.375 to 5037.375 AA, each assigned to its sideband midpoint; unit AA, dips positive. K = 0.5 AA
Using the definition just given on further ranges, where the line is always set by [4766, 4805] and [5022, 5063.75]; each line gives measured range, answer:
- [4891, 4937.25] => 0.6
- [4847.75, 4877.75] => 3.5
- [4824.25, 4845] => 0.3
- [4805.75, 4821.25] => 0.0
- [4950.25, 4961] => -0.1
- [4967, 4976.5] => -0.1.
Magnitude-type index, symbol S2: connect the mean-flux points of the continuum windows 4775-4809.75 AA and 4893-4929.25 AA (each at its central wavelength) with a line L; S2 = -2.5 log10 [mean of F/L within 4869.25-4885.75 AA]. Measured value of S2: 0.04 mag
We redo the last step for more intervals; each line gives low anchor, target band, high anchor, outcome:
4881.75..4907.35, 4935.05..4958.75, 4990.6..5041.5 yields -0.01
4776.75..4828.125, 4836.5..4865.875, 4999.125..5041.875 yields 0.09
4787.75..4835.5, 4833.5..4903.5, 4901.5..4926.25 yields 0.06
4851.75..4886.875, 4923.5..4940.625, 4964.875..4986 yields -0.03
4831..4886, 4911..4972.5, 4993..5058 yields -0.04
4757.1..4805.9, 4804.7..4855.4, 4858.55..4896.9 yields -0.04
